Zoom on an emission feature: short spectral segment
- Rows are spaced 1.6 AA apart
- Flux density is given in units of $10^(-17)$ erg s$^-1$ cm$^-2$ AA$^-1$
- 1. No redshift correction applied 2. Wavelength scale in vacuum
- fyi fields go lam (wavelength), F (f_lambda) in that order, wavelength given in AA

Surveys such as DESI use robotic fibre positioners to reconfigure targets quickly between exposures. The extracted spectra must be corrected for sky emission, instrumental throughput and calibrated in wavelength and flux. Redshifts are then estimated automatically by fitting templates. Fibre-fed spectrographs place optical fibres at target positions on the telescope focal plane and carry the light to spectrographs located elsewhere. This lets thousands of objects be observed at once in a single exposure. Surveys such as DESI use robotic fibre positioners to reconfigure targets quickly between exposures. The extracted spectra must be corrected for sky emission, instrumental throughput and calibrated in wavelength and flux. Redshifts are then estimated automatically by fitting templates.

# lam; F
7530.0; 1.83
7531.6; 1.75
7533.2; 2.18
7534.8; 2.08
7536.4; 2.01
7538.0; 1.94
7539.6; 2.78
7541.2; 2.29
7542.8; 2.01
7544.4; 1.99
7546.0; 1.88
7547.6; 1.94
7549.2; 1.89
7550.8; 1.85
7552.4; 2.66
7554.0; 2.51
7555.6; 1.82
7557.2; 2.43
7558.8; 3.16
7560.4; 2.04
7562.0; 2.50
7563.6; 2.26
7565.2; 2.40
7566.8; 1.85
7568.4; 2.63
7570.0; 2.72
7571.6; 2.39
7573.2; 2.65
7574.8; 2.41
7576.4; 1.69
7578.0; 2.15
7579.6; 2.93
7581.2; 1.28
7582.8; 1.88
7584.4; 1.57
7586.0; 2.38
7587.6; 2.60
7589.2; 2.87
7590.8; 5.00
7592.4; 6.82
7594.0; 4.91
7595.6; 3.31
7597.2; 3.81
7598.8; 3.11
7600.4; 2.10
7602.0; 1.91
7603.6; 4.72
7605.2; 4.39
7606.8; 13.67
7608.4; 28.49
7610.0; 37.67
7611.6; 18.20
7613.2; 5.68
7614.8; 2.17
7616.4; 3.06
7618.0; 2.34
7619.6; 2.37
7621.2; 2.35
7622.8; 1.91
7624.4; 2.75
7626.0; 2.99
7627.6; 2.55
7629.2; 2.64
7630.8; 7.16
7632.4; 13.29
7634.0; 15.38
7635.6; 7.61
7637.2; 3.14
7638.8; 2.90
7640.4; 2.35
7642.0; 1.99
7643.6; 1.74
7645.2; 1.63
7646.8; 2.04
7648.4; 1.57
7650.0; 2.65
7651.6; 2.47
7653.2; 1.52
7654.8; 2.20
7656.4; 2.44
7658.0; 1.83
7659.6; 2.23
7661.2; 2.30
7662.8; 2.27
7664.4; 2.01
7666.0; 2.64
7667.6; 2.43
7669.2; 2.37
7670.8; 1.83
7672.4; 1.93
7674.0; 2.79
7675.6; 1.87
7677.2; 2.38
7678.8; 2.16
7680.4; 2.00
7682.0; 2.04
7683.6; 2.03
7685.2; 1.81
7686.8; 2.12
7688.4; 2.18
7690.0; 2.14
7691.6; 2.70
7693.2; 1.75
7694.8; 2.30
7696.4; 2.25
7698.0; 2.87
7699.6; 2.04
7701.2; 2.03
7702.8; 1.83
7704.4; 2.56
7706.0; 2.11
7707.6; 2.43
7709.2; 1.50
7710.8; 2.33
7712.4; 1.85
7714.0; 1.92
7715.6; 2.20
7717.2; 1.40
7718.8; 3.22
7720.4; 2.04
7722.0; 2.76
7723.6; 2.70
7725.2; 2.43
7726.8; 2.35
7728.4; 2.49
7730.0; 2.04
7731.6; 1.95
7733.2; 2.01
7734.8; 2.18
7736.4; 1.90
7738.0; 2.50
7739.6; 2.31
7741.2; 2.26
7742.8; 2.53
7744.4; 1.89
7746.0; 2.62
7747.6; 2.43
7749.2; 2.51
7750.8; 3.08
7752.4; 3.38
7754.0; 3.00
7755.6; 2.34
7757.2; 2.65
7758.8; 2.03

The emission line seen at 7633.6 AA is [N II] 6583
